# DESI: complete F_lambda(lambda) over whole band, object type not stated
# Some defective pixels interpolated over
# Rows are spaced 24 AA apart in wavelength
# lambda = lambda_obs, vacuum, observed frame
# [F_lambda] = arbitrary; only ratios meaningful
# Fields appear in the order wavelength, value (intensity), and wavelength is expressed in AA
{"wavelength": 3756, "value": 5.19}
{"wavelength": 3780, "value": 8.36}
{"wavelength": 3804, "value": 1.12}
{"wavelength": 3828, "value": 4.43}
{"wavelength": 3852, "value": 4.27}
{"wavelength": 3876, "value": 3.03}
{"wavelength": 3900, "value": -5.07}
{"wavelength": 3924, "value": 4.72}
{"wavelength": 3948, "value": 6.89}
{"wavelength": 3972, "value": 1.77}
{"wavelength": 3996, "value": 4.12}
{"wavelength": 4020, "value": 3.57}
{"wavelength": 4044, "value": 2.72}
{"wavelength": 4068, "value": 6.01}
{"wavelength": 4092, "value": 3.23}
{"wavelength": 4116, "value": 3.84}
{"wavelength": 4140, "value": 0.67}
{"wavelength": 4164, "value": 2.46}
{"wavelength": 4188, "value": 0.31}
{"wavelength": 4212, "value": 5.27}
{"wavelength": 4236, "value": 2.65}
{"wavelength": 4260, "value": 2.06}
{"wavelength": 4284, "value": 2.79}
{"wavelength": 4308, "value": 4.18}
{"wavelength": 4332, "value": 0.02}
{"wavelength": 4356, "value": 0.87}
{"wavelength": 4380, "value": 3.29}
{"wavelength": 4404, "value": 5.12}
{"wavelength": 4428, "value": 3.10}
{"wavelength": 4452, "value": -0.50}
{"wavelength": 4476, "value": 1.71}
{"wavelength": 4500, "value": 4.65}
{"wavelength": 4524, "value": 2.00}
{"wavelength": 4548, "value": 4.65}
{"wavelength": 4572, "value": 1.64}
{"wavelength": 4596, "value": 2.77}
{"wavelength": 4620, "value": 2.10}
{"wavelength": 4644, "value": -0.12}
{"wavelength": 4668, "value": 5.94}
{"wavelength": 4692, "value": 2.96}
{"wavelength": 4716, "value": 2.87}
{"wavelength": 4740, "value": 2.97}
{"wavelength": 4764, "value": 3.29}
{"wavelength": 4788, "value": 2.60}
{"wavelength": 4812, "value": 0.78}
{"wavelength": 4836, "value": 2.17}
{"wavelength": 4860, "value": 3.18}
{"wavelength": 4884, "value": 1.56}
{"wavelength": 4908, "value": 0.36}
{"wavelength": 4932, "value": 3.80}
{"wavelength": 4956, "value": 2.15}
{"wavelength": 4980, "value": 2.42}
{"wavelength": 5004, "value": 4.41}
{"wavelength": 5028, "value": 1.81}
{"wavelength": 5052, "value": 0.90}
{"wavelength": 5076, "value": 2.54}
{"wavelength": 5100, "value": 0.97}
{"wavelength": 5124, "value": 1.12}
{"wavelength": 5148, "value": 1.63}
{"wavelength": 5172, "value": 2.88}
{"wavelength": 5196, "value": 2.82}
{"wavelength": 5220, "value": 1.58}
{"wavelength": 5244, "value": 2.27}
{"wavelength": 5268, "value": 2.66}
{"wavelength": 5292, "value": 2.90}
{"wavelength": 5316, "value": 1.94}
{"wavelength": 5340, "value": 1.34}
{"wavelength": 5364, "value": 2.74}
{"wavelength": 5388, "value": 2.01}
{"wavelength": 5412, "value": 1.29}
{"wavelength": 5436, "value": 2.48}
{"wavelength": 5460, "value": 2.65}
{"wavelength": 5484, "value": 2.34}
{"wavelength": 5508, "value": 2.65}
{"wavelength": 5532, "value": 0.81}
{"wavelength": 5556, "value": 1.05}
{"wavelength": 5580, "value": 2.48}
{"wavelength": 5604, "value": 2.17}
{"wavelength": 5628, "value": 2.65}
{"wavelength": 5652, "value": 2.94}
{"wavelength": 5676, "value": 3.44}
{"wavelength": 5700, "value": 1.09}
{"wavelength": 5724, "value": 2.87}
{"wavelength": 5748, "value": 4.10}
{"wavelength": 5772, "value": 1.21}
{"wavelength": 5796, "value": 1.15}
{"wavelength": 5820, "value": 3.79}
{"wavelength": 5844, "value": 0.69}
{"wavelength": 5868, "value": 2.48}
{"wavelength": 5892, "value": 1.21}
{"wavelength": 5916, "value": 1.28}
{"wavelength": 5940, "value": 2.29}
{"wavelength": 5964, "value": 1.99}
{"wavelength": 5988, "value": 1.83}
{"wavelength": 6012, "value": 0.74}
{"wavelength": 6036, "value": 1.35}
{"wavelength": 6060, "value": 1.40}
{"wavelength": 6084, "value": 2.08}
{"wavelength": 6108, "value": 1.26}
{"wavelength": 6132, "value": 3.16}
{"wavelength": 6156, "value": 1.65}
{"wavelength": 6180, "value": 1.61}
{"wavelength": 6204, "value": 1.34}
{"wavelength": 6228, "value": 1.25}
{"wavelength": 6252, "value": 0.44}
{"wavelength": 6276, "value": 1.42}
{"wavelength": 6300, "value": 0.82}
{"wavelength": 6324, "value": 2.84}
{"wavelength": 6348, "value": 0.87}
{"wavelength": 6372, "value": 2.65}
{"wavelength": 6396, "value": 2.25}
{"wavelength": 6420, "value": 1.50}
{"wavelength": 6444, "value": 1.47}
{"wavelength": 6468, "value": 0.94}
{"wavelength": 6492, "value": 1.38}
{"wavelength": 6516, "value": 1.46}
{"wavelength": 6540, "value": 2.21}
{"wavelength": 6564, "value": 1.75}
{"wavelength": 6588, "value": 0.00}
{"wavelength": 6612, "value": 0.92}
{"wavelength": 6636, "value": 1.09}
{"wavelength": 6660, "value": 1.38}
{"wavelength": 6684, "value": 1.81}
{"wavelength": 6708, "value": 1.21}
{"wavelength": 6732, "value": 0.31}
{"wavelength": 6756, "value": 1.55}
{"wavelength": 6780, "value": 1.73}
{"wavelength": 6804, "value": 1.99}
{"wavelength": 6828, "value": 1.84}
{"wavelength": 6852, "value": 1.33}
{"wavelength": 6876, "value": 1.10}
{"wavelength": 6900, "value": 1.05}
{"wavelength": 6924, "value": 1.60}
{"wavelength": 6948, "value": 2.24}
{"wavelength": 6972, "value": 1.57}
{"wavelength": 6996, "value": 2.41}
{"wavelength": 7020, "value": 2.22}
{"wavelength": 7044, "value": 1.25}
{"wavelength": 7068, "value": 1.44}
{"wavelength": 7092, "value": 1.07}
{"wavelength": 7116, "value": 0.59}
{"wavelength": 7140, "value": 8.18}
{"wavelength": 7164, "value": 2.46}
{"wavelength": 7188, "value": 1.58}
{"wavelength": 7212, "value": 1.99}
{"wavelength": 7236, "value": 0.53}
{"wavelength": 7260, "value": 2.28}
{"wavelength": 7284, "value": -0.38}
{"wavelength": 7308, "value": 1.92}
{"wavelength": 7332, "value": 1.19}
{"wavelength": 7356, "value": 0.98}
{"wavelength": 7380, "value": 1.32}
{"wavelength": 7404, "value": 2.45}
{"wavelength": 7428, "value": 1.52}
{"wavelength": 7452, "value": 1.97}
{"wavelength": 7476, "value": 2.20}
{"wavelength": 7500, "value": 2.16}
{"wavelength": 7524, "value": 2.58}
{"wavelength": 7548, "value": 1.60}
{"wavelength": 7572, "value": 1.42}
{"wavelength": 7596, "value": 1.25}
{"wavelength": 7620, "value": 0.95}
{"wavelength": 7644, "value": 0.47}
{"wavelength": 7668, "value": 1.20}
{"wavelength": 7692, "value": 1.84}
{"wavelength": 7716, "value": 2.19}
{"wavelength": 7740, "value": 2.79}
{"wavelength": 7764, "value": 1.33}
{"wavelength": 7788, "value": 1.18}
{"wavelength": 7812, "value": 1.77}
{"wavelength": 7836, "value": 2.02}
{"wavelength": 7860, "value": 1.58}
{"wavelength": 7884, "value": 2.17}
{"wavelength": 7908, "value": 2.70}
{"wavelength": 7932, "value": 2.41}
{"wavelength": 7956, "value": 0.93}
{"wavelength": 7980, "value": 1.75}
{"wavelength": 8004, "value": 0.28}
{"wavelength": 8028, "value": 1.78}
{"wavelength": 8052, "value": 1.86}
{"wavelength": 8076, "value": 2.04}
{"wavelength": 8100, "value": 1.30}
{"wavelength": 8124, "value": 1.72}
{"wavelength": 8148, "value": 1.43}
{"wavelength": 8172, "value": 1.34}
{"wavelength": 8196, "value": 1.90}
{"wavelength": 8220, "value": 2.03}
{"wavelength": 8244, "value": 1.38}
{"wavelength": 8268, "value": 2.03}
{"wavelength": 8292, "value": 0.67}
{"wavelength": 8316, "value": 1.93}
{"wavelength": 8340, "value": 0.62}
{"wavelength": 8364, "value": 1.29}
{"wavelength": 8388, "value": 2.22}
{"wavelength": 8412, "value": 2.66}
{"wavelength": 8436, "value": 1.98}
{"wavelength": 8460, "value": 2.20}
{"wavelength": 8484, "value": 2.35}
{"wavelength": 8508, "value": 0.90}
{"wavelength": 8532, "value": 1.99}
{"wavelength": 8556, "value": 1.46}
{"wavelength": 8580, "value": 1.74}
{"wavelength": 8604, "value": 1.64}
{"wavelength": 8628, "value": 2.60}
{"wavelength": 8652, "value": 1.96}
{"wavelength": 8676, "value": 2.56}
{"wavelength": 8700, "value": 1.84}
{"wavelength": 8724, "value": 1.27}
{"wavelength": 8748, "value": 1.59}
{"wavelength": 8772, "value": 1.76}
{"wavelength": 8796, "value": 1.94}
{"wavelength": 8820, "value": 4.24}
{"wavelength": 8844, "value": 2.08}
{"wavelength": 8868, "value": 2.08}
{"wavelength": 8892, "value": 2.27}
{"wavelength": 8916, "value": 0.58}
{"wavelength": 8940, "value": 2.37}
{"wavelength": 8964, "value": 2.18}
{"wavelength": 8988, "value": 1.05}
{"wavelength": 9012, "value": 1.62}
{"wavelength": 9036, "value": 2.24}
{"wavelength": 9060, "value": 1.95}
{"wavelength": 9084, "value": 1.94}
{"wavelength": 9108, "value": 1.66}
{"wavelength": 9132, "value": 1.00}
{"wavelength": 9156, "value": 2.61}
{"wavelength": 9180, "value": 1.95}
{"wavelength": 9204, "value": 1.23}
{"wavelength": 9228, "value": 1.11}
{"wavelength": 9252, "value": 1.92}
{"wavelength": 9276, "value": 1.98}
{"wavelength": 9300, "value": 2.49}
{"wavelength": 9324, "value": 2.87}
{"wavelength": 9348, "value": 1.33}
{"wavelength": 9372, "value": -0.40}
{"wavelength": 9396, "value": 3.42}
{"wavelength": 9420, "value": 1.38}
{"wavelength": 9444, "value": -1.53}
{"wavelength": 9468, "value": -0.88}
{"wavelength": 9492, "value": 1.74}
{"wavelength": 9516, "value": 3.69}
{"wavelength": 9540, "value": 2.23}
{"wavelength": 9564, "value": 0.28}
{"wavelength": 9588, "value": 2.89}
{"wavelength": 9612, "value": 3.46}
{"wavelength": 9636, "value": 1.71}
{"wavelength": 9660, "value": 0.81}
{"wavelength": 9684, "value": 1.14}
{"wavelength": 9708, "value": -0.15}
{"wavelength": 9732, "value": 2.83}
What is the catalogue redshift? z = 0.917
